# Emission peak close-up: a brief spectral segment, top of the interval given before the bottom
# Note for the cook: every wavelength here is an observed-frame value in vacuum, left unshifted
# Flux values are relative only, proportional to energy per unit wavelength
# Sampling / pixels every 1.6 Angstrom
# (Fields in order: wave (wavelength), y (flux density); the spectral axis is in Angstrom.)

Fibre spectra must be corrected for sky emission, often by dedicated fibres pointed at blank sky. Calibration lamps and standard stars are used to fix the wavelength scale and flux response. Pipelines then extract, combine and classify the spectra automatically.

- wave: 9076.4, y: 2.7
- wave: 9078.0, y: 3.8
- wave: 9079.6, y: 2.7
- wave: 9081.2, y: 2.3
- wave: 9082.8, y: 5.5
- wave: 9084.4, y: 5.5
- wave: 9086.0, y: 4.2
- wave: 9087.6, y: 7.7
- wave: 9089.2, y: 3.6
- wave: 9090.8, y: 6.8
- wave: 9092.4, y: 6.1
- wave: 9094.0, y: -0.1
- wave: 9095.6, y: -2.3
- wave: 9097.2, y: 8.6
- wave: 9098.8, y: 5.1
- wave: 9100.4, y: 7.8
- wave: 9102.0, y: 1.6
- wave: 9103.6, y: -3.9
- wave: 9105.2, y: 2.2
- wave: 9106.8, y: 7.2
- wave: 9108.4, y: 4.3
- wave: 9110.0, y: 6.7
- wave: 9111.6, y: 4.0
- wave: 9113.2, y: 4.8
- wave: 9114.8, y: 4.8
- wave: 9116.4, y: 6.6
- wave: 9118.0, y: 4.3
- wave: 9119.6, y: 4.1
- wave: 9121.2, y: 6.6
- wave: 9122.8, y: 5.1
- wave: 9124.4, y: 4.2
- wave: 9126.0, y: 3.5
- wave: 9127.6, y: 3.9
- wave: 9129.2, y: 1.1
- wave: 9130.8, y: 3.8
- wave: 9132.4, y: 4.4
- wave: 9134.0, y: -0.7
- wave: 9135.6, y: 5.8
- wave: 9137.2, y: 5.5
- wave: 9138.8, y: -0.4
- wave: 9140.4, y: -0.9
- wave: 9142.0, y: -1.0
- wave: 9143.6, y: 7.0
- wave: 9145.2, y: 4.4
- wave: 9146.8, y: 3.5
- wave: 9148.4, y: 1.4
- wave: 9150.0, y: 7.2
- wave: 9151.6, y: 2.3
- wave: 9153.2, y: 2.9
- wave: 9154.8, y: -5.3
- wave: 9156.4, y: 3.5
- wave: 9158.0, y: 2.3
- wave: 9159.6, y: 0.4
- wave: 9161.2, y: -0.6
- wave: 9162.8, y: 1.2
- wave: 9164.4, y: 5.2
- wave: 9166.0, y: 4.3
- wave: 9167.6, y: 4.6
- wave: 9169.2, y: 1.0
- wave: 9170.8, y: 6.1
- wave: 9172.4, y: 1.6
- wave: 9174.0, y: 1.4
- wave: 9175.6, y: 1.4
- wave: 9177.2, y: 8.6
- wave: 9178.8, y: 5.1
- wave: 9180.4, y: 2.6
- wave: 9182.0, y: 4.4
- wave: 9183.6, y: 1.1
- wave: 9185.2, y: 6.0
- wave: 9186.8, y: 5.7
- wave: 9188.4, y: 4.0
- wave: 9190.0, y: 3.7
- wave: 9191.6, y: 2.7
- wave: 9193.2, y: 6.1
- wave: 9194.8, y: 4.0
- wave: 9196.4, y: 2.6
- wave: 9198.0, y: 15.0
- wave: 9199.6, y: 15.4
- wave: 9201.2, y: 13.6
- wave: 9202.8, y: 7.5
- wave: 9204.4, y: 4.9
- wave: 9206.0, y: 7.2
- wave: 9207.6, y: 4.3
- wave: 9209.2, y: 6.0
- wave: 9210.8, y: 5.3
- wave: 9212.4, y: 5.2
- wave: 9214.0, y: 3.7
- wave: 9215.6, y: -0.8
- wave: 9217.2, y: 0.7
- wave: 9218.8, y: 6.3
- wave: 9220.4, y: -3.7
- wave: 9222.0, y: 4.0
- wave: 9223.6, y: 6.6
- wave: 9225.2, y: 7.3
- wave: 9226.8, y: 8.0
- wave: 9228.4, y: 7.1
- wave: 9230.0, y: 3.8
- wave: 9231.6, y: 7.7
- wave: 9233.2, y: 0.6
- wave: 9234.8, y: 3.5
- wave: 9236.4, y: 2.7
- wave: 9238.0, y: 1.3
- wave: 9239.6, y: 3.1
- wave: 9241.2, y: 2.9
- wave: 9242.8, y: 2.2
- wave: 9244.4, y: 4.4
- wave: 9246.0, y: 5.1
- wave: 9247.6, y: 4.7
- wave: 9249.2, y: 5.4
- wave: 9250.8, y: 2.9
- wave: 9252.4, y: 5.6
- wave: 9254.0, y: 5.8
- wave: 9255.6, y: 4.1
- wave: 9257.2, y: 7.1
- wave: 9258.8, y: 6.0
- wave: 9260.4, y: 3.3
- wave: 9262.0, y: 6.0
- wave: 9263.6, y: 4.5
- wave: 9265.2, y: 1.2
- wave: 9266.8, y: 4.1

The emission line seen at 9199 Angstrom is H-gamma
